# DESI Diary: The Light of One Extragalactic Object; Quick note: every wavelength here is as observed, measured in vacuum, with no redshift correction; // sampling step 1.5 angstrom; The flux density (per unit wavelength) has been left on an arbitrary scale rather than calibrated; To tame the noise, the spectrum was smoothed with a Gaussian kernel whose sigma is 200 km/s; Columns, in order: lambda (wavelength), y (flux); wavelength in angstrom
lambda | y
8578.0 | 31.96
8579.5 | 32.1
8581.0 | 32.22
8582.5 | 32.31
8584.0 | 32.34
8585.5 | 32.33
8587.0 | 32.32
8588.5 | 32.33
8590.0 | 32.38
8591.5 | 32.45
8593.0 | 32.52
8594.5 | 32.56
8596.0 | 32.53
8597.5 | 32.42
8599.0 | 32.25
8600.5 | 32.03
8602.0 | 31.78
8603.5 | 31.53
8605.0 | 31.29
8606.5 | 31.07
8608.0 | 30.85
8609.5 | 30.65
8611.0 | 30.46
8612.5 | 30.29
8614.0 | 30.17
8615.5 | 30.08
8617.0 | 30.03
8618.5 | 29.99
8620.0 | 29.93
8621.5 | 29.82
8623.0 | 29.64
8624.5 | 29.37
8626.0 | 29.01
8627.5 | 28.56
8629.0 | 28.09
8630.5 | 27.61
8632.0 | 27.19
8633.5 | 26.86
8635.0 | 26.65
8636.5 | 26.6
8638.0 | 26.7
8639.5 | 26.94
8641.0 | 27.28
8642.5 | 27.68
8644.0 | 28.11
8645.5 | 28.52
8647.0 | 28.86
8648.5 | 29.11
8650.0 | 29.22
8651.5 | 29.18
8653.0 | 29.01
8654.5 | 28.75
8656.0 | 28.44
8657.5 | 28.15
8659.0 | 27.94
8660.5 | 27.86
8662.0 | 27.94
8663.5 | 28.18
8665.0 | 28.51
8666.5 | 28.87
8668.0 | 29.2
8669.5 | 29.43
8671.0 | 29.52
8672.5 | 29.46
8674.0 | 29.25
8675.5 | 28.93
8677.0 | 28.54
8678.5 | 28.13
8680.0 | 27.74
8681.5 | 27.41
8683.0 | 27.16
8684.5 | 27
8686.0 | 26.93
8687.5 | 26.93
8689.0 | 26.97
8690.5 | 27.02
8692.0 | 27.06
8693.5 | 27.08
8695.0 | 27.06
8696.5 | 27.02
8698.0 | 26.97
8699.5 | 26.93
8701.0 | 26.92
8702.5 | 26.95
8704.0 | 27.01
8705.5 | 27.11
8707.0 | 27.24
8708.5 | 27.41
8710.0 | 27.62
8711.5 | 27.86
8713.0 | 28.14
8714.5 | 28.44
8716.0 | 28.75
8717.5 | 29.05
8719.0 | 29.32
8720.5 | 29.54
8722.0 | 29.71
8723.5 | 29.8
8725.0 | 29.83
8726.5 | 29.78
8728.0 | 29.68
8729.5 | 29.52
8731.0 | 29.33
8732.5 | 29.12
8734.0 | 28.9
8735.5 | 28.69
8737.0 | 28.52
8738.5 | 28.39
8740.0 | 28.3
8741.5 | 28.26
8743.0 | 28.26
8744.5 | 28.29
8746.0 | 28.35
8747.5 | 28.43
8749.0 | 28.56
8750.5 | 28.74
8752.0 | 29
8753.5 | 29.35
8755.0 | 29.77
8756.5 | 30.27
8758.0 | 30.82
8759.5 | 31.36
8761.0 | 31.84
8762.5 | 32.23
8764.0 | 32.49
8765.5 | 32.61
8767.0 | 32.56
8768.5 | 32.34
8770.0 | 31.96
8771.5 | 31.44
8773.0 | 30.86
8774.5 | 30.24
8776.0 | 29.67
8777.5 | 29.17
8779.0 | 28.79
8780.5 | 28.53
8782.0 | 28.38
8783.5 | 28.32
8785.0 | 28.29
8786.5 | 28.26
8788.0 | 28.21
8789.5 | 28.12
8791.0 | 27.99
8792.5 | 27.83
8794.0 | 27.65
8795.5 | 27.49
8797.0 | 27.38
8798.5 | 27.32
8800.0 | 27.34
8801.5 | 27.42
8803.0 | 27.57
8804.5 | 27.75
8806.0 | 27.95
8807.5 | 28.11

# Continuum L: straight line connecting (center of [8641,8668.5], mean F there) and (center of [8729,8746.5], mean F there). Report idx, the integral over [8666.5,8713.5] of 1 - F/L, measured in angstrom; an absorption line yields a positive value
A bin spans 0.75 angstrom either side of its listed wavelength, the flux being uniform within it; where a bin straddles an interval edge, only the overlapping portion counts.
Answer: 1.4 angstrom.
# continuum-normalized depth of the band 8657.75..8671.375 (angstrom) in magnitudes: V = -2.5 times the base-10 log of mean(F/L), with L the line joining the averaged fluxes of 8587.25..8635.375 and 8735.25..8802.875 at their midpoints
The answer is 0.05 mag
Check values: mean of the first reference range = 30.4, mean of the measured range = 28.6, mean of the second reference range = 29.3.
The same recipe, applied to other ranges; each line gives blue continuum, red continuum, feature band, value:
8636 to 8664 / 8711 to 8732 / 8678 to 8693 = 0.06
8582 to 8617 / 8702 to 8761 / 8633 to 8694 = 0.08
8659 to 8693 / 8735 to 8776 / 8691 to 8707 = 0.06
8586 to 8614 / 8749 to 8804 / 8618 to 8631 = 0.08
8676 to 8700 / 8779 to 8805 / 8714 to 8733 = -0.07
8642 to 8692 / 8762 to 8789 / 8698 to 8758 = 0.03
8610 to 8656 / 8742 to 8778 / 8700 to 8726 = 0.05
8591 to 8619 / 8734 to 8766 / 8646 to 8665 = 0.08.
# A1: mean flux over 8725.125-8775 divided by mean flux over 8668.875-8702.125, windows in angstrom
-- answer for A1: 1.1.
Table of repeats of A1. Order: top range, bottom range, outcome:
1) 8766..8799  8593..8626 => 0.94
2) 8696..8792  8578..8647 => 0.96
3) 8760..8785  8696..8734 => 1.08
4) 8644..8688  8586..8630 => 0.92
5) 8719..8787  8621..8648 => 1.06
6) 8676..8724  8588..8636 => 0.91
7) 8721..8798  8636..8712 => 1.06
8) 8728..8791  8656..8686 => 1.04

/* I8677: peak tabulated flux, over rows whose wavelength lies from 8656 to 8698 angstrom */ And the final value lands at 29.52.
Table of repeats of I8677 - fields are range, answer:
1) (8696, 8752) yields 29.83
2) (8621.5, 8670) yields 29.82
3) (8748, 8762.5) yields 32.23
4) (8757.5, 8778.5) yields 32.61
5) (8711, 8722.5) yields 29.71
